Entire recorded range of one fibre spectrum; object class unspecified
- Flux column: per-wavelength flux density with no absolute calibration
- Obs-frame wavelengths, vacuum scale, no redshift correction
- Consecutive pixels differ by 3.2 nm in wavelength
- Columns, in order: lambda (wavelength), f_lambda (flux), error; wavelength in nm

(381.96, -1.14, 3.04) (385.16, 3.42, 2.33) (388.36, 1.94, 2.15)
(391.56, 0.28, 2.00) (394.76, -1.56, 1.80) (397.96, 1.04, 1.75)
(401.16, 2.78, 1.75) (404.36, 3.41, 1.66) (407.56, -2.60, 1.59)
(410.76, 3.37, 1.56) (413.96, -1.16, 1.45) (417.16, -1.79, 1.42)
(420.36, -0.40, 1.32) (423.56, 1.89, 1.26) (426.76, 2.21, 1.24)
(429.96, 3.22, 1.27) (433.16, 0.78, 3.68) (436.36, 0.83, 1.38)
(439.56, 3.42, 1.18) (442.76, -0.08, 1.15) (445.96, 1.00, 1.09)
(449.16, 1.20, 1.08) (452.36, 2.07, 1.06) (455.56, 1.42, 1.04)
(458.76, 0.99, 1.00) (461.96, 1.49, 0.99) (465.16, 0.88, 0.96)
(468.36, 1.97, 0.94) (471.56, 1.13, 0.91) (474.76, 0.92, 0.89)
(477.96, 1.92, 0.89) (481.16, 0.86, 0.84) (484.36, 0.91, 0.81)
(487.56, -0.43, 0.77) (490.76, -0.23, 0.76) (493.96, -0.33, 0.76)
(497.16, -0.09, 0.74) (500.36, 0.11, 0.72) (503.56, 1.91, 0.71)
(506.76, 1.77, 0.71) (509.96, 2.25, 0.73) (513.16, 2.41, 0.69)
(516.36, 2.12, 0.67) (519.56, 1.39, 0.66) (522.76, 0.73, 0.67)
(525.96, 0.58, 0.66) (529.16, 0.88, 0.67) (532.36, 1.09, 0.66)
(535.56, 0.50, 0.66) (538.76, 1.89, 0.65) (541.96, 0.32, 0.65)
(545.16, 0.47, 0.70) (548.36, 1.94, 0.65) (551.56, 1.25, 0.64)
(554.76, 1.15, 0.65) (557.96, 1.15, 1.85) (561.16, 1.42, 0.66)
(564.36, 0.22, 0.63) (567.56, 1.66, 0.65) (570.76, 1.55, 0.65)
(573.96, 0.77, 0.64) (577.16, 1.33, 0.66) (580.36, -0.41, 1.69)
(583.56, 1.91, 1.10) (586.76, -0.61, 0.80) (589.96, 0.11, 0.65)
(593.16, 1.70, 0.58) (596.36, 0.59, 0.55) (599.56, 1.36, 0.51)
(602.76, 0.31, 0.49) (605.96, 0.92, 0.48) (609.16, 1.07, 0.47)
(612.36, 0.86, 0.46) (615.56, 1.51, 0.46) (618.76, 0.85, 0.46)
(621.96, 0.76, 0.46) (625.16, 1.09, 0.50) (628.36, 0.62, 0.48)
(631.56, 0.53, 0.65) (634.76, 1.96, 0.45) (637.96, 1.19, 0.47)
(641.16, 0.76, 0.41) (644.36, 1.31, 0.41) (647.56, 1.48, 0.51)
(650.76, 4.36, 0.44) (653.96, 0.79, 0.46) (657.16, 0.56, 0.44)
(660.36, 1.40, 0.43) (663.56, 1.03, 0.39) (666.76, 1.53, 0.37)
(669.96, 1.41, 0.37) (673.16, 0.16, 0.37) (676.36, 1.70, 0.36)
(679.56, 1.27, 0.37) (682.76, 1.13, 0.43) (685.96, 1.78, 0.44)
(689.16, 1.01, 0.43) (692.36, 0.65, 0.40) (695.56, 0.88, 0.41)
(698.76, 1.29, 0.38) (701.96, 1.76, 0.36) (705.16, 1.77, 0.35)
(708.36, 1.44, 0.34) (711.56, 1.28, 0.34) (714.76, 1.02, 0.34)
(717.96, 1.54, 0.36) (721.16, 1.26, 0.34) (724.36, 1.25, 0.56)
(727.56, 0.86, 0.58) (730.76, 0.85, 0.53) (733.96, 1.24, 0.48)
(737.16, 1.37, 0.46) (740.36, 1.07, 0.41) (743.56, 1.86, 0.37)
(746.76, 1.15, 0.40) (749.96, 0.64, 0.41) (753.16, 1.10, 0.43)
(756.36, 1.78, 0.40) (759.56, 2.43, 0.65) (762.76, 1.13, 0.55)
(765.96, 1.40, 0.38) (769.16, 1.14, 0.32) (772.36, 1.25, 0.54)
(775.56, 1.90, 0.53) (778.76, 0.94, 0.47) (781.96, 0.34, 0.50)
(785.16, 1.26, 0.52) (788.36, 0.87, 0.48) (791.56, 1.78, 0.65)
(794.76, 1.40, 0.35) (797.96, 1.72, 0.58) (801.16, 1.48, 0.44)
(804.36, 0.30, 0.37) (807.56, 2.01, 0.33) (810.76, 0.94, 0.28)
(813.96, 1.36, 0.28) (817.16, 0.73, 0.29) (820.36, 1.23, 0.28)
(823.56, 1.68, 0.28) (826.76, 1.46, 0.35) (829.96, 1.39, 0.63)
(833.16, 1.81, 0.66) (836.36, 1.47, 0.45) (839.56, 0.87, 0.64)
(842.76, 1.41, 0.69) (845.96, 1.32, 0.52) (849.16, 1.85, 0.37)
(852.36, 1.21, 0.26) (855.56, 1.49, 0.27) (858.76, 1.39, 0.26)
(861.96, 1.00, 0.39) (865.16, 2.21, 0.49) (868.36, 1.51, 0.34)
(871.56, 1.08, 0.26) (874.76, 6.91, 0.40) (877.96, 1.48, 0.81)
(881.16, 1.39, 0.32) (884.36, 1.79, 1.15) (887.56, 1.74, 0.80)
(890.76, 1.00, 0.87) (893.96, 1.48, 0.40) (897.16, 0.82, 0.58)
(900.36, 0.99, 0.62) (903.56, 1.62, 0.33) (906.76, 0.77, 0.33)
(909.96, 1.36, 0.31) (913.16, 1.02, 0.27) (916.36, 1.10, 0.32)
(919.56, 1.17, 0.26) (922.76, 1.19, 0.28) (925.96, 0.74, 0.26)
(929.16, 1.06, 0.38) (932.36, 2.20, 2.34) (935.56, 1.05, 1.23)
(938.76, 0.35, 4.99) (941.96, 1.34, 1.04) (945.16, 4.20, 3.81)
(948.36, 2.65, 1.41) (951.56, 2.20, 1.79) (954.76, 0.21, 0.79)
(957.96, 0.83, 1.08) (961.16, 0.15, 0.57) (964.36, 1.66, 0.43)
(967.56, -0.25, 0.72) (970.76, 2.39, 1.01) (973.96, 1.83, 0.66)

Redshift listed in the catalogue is 0.74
